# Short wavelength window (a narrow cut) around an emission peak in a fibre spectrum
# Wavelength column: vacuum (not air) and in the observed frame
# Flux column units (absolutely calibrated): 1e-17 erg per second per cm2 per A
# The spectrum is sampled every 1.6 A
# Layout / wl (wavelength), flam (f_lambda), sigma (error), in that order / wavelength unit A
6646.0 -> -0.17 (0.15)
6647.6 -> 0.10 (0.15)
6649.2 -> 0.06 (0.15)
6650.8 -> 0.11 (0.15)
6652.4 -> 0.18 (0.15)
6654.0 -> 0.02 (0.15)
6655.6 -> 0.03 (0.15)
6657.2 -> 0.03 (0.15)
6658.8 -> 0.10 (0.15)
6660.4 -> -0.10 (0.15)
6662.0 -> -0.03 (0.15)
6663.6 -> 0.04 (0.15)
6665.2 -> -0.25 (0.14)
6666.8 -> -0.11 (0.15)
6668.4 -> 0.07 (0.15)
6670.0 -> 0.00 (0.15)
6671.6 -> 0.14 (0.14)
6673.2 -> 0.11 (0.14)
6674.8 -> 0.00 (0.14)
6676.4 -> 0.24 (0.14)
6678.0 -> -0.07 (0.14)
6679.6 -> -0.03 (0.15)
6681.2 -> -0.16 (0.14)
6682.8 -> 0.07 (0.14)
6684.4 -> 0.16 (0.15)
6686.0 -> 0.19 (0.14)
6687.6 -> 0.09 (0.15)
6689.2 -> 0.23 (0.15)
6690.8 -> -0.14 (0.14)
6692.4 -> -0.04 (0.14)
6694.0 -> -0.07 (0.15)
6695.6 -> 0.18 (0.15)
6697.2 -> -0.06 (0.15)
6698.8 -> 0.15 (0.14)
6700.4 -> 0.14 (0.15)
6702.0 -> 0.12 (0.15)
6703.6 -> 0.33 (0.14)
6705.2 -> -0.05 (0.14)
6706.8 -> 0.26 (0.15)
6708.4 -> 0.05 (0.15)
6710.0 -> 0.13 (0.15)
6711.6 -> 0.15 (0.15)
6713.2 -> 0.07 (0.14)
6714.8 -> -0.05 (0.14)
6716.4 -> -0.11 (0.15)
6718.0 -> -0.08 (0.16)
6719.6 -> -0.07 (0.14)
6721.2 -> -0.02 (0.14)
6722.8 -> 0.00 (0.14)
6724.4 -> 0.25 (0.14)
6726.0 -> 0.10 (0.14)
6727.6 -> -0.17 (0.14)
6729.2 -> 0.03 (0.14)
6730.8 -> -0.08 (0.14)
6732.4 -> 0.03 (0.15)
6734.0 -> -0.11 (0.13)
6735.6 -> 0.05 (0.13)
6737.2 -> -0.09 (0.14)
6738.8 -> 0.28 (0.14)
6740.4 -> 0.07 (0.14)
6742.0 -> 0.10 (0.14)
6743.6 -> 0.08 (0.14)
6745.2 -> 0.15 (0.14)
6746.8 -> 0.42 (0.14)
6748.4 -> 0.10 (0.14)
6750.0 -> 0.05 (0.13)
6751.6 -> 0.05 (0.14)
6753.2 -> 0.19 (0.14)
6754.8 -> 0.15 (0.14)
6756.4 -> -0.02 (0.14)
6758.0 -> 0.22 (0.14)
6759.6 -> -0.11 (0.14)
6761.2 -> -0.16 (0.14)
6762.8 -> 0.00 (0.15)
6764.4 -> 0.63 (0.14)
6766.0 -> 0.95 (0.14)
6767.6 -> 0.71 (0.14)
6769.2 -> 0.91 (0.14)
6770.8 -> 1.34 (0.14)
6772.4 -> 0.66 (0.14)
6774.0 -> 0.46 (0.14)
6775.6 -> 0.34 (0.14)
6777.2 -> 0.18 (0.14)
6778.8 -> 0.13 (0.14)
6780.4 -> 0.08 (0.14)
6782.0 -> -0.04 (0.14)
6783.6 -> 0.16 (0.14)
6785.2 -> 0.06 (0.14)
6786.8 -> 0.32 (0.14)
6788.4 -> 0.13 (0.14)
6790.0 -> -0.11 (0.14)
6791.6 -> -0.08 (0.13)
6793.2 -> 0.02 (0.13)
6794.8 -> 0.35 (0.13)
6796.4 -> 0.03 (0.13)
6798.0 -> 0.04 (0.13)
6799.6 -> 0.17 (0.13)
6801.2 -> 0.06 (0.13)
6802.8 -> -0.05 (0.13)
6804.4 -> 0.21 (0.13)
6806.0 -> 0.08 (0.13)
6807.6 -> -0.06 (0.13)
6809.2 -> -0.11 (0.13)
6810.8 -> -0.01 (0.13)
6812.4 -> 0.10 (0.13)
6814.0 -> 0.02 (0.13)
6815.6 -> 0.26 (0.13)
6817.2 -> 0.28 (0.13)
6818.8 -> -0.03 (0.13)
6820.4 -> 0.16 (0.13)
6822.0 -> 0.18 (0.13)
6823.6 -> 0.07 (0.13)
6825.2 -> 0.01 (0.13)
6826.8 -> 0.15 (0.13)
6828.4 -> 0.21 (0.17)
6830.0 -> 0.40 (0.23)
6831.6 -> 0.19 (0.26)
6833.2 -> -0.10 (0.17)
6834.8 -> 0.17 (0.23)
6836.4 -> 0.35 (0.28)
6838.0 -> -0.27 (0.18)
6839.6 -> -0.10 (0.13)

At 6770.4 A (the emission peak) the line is [O II] 3727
